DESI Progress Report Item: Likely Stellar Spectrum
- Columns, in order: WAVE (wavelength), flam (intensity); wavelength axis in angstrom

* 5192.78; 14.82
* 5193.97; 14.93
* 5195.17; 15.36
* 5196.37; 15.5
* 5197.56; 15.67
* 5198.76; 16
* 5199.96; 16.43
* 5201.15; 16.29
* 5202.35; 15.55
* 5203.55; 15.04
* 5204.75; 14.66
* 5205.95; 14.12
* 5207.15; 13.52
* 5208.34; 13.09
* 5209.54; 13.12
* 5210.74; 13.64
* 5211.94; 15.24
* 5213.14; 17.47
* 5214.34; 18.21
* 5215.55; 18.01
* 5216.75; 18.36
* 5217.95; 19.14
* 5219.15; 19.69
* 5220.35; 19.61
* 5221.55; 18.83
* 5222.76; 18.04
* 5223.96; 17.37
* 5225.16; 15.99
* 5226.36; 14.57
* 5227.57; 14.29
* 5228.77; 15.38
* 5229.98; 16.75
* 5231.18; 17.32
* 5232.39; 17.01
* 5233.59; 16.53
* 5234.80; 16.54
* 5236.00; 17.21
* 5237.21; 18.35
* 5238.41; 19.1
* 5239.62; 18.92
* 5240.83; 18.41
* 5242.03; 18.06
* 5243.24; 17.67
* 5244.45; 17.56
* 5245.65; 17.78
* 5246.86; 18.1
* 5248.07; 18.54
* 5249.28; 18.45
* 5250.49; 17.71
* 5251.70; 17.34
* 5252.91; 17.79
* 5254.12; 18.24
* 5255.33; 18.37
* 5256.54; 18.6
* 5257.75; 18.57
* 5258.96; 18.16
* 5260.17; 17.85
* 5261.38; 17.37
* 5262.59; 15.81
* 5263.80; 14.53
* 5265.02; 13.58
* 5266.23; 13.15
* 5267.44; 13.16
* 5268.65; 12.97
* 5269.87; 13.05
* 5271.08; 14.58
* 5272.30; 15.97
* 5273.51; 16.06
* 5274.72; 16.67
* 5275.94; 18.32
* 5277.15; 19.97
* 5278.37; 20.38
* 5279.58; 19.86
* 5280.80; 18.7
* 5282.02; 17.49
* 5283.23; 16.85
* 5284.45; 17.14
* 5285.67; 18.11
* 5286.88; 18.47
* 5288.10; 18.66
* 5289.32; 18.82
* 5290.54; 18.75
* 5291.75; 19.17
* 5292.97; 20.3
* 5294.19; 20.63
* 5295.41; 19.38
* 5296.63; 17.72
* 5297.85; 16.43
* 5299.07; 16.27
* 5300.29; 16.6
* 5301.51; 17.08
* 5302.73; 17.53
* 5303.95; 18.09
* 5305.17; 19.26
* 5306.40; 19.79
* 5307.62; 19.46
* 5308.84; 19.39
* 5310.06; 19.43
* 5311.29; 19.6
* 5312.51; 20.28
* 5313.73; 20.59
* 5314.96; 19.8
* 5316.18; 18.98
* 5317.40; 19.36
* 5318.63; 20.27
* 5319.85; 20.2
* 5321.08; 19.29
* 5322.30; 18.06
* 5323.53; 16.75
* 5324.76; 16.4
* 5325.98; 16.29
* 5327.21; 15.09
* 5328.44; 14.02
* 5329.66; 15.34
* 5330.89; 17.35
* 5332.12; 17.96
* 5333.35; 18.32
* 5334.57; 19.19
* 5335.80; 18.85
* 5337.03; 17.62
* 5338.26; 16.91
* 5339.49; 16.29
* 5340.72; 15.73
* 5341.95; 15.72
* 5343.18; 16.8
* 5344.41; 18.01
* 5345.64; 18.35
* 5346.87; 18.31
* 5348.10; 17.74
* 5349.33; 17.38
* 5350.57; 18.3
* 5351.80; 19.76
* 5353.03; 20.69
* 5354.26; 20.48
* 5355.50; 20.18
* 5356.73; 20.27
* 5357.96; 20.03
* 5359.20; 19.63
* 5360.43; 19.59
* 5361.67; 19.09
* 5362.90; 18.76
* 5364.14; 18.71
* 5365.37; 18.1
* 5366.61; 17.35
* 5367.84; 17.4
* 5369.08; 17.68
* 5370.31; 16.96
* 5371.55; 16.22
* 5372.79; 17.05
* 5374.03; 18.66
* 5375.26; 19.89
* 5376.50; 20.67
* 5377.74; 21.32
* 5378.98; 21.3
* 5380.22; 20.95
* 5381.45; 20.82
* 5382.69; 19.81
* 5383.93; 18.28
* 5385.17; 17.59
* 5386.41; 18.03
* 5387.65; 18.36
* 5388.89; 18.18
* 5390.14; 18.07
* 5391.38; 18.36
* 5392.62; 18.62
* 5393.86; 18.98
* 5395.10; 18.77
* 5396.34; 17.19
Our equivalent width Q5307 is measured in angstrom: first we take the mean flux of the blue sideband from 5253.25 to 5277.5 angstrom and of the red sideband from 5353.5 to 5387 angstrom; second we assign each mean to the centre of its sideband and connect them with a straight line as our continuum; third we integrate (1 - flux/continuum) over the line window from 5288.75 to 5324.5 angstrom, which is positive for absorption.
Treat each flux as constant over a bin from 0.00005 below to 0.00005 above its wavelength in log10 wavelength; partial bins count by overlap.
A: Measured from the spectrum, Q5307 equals -3.1 angstrom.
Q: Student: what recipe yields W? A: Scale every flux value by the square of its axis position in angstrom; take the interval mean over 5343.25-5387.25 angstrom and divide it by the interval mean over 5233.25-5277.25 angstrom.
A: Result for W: 1.16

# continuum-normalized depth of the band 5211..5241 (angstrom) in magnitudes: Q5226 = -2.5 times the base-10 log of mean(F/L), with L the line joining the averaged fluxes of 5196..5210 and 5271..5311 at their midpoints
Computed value -0.10 mag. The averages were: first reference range 14.9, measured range 17.4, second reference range 18.3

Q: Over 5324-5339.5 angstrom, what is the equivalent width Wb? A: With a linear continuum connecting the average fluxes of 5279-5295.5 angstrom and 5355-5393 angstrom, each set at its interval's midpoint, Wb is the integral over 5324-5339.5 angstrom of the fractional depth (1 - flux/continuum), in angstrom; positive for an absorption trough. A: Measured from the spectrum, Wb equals 1.6 angstrom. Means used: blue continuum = 18.7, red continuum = 18.9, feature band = 16.9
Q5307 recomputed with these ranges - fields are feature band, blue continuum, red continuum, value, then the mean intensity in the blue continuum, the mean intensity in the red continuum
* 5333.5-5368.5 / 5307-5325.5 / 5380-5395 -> 1.08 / 19.2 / 18.8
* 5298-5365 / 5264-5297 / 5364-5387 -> -0.78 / 17.3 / 18.8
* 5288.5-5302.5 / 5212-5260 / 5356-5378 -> -0.08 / 17.7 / 18.7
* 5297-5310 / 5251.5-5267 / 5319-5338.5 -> -0.65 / 16.8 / 17.4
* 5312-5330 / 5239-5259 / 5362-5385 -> 0.47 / 18.1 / 18.9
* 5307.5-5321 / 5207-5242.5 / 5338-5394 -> -1.31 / 17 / 18.6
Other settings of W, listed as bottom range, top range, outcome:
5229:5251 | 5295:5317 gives 1.08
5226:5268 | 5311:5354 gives 1.09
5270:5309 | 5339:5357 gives 1.03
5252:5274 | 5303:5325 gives 1.22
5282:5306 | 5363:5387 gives 1.07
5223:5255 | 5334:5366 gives 1.11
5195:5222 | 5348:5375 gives 1.22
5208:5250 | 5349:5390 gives 1.16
